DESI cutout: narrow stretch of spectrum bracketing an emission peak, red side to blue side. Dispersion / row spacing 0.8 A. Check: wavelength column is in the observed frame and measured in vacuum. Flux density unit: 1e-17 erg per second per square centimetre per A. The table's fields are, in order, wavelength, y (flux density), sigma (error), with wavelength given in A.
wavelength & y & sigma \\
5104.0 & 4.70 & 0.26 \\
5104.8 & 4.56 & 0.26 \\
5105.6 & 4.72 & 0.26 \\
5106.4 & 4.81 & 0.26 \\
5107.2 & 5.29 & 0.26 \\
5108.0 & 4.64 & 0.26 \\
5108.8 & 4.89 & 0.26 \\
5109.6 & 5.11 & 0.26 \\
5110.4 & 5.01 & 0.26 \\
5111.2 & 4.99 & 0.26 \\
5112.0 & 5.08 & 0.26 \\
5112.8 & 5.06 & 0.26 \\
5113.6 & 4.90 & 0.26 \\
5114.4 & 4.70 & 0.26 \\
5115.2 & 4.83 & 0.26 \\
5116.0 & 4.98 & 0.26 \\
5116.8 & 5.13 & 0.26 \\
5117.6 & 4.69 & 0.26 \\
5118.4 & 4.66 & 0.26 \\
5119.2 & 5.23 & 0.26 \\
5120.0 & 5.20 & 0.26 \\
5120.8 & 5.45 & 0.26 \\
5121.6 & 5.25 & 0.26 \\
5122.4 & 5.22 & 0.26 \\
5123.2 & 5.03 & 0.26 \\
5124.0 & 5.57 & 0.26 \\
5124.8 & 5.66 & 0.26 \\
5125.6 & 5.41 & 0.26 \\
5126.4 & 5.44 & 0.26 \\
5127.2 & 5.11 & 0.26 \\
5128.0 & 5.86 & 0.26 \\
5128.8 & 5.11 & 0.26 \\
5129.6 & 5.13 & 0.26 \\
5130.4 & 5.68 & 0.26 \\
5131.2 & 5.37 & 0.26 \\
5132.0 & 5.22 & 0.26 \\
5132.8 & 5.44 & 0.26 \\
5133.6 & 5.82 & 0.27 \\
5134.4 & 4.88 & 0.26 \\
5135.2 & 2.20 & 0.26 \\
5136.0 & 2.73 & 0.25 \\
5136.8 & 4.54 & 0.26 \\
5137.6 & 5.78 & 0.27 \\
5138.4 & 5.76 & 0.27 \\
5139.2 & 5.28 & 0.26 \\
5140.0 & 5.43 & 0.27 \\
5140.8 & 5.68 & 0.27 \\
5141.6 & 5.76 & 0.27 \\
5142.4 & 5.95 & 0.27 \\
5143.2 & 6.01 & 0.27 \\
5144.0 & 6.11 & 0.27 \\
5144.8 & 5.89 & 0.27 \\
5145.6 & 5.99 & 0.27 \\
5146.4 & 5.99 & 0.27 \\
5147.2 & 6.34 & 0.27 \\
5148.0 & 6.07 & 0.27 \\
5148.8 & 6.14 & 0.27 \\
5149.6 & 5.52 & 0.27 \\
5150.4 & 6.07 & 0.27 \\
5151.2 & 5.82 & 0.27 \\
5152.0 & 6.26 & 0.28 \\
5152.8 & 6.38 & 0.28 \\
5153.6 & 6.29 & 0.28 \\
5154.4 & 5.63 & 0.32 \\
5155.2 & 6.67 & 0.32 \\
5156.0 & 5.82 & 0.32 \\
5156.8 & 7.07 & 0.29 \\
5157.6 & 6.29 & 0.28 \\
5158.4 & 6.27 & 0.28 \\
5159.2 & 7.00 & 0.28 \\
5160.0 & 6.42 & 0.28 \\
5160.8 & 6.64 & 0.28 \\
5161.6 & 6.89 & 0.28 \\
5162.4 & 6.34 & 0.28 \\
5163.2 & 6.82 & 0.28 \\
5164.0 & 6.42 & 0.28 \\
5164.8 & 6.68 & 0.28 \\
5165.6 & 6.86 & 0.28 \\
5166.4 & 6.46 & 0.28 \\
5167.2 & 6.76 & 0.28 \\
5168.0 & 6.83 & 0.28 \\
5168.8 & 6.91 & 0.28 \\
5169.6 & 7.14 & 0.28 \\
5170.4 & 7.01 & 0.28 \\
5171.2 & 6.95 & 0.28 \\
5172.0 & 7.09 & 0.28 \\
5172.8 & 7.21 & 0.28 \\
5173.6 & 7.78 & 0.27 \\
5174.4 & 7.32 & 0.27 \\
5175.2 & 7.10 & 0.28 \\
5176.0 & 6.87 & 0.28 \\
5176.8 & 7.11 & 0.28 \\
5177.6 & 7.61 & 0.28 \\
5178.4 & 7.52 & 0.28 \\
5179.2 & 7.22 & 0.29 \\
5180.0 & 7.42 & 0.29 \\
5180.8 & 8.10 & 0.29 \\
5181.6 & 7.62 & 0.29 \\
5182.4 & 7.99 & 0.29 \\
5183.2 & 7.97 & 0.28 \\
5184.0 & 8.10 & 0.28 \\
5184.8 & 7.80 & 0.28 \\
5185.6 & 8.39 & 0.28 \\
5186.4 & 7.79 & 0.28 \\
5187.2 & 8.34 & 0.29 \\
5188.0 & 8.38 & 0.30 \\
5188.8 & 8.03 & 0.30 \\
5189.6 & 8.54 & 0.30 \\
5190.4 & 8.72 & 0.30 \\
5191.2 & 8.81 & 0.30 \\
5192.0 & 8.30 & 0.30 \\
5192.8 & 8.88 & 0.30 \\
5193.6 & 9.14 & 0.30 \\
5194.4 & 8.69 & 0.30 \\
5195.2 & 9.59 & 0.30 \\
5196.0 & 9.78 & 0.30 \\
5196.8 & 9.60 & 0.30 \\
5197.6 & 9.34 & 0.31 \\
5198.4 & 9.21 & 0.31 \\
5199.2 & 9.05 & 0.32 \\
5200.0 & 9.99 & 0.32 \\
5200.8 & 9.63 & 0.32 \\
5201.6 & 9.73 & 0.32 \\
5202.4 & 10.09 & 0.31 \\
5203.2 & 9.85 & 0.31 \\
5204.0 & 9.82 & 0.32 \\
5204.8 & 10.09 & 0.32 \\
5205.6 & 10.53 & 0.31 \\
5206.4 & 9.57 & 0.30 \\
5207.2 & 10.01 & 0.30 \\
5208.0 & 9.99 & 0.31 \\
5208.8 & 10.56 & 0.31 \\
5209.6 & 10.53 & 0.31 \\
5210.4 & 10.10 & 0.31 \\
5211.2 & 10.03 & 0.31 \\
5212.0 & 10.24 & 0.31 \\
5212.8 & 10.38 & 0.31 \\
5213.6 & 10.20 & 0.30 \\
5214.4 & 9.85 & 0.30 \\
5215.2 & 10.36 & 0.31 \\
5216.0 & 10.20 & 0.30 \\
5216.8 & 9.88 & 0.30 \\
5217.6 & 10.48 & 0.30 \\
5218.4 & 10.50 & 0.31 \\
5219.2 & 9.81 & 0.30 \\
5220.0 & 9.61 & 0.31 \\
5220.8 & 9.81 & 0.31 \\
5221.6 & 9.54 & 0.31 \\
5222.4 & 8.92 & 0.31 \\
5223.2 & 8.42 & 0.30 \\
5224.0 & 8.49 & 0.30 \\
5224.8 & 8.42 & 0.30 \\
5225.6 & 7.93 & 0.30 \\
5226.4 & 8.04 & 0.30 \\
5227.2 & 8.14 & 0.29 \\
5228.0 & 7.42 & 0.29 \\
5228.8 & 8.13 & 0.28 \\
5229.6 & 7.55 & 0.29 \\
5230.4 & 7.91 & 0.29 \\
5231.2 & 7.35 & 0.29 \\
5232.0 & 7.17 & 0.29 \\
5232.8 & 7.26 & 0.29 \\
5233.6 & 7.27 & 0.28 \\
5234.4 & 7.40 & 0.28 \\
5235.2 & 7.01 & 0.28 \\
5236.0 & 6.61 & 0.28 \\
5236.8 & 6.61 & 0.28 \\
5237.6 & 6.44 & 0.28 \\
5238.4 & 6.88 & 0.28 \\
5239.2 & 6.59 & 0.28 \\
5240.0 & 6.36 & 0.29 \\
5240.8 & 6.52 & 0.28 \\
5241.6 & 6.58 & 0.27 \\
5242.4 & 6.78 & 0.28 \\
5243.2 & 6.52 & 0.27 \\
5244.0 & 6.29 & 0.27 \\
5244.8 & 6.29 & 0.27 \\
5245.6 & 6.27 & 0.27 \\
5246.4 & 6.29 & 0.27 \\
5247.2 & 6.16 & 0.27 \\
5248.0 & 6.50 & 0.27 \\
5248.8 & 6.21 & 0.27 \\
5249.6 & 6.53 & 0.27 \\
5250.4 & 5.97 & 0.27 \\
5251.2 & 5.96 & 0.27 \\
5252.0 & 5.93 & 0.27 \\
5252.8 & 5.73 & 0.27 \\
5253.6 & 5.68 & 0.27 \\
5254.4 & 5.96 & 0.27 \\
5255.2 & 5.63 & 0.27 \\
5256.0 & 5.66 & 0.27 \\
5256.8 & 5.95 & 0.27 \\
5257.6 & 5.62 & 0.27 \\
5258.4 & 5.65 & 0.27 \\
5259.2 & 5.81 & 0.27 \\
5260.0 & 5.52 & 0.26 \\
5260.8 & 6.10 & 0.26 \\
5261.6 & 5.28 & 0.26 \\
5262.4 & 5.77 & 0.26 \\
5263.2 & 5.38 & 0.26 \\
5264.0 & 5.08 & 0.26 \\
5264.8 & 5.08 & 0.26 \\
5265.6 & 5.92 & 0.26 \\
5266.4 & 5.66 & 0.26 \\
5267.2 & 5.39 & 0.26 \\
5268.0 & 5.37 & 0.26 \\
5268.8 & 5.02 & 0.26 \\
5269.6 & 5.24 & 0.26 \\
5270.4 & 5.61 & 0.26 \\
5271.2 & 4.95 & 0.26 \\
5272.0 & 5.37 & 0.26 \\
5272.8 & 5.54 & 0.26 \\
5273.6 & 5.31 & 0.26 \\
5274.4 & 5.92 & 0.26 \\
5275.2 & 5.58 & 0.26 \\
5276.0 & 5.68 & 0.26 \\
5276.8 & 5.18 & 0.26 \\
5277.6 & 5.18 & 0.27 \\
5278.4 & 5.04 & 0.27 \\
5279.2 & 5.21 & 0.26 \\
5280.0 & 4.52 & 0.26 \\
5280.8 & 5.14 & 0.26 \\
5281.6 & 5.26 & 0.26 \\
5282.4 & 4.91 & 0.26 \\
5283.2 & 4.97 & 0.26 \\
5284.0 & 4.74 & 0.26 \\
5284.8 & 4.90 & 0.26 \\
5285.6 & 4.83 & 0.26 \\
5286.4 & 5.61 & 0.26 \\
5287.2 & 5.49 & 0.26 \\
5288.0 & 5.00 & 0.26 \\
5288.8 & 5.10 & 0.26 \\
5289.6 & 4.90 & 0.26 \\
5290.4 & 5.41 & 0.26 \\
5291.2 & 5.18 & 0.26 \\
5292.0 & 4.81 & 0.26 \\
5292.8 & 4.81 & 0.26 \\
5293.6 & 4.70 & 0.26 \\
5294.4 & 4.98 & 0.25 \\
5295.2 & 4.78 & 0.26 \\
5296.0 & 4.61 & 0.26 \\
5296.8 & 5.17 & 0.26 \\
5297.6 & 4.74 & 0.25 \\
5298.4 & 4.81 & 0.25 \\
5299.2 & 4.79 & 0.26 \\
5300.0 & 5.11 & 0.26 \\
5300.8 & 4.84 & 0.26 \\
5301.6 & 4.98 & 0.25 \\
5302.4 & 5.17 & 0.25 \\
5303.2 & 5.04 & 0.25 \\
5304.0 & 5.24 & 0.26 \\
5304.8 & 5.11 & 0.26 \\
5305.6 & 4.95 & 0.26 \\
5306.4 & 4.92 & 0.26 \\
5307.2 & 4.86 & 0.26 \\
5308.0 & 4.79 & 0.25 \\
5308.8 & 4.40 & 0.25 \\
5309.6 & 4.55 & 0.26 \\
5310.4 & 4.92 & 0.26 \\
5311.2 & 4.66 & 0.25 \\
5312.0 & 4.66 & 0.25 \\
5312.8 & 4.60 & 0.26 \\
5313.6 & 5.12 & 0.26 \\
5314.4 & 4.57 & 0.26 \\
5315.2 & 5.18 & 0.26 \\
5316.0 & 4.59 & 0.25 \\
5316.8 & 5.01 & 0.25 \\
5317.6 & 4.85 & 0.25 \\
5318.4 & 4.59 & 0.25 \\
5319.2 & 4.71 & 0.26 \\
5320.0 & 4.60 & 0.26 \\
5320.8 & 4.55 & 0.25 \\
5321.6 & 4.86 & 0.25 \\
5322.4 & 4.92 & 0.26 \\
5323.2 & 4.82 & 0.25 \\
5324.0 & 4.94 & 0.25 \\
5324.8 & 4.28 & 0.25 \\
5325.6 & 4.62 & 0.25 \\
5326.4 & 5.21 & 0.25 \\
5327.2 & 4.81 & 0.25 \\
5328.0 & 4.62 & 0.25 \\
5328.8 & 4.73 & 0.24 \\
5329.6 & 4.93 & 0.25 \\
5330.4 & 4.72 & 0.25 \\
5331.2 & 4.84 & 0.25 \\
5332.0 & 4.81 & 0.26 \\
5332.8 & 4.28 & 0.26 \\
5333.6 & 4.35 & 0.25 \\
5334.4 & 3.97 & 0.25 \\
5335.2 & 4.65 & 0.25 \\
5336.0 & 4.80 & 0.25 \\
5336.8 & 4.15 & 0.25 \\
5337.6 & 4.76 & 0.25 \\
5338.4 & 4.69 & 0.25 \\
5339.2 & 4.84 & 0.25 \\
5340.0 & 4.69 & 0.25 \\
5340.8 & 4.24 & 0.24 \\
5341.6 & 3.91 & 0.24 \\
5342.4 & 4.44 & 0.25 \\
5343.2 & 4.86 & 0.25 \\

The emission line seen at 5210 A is C IV 1549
